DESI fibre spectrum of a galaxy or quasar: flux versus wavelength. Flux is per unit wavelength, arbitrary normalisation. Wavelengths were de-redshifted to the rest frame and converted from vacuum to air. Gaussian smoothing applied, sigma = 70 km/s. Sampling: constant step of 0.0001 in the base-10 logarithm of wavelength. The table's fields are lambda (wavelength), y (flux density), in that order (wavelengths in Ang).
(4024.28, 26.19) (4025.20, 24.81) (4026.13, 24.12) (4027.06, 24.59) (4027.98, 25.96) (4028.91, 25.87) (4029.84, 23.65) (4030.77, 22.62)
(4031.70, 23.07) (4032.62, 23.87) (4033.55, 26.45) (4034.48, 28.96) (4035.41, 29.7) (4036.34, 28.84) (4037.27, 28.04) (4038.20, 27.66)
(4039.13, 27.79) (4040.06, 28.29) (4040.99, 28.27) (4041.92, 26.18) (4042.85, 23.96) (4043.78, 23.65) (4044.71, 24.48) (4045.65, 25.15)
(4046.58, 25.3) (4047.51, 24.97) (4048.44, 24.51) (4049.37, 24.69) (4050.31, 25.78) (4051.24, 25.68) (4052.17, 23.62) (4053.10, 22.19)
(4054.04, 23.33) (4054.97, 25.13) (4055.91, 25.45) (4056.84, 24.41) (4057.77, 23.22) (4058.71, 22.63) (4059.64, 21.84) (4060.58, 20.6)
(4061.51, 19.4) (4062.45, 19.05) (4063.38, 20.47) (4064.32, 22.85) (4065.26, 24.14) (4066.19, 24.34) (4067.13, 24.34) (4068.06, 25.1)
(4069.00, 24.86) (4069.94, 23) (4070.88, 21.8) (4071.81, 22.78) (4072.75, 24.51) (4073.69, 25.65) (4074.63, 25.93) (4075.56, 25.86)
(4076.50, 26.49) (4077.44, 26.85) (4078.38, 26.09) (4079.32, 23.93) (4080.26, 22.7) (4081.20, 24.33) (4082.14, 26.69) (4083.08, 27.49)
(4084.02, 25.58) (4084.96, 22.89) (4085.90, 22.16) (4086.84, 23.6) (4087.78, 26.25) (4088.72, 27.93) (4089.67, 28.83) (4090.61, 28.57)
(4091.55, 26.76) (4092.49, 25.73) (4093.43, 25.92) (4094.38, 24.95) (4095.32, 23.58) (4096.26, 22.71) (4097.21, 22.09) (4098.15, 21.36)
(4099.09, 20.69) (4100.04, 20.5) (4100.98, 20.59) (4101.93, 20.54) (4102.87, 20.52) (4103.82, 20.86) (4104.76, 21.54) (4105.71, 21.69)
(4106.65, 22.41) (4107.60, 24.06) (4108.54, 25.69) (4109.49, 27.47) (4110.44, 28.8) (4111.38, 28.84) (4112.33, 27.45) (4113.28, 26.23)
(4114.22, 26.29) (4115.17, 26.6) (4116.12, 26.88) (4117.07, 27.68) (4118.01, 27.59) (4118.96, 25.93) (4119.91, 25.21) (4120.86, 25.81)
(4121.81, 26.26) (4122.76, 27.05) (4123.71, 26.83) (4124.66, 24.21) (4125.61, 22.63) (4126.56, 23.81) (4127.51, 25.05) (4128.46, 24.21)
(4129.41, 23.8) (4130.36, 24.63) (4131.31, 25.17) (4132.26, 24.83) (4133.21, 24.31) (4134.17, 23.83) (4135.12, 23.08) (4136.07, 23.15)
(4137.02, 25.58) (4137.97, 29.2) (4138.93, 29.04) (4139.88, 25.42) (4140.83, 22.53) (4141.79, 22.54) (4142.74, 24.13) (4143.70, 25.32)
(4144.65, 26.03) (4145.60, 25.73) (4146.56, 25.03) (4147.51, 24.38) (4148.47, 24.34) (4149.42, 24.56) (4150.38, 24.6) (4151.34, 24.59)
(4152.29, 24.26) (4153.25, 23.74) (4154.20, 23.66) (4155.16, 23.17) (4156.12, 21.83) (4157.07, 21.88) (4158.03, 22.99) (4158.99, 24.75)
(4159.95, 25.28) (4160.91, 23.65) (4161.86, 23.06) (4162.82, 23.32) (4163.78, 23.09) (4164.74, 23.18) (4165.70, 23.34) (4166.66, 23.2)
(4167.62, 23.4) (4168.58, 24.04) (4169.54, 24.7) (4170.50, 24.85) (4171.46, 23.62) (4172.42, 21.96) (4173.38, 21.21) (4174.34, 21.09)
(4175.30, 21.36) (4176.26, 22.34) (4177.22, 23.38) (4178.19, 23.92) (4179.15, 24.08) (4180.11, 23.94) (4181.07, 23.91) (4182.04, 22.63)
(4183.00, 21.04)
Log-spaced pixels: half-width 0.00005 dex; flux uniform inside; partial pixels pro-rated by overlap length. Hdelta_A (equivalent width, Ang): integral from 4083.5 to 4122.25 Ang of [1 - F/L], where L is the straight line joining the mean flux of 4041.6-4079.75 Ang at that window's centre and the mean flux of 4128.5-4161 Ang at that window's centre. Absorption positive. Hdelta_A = -0.9 Ang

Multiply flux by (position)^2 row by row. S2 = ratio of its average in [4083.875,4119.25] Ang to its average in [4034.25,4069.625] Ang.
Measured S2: 1.0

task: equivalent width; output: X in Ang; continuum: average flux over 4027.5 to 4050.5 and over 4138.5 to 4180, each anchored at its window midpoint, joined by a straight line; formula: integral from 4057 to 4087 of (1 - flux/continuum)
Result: 1.80 Ang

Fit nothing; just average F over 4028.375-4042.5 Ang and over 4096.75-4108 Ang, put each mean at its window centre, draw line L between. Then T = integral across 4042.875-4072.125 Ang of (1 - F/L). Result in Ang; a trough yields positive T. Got 1.60 Ang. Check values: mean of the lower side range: 26.6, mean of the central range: 23.5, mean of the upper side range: 21.4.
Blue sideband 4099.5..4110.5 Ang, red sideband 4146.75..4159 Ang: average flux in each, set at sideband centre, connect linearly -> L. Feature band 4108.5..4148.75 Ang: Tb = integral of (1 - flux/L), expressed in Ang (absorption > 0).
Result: -4.13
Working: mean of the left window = 22.6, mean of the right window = 23.7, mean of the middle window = 25.5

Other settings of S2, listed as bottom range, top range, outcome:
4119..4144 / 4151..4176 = 0.95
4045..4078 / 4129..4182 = 1.05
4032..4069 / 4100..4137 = 1.03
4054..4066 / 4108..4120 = 1.23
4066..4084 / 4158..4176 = 0.98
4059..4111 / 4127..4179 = 1.04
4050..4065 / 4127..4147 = 1.13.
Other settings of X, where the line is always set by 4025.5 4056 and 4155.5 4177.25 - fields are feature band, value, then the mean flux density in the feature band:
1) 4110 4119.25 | -1.21 Ang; 27.3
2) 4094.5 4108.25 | 1.44 Ang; 21.8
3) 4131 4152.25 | -1.16 Ang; 24.9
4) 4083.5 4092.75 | -0.47 Ang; 25.8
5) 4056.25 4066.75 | 1.24 Ang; 22.2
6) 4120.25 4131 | -0.48 Ang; 24.9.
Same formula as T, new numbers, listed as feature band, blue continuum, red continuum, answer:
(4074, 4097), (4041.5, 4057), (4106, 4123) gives 0.1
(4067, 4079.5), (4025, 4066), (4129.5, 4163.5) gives -0.1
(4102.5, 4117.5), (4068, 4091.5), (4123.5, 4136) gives -0.4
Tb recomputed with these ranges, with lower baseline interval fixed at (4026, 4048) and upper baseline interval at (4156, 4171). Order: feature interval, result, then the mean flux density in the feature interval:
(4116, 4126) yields -0.67 Ang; 26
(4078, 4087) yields 0.18 Ang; 24.6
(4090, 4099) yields 0.12 Ang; 24.5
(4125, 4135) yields 0.00 Ang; 24.2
